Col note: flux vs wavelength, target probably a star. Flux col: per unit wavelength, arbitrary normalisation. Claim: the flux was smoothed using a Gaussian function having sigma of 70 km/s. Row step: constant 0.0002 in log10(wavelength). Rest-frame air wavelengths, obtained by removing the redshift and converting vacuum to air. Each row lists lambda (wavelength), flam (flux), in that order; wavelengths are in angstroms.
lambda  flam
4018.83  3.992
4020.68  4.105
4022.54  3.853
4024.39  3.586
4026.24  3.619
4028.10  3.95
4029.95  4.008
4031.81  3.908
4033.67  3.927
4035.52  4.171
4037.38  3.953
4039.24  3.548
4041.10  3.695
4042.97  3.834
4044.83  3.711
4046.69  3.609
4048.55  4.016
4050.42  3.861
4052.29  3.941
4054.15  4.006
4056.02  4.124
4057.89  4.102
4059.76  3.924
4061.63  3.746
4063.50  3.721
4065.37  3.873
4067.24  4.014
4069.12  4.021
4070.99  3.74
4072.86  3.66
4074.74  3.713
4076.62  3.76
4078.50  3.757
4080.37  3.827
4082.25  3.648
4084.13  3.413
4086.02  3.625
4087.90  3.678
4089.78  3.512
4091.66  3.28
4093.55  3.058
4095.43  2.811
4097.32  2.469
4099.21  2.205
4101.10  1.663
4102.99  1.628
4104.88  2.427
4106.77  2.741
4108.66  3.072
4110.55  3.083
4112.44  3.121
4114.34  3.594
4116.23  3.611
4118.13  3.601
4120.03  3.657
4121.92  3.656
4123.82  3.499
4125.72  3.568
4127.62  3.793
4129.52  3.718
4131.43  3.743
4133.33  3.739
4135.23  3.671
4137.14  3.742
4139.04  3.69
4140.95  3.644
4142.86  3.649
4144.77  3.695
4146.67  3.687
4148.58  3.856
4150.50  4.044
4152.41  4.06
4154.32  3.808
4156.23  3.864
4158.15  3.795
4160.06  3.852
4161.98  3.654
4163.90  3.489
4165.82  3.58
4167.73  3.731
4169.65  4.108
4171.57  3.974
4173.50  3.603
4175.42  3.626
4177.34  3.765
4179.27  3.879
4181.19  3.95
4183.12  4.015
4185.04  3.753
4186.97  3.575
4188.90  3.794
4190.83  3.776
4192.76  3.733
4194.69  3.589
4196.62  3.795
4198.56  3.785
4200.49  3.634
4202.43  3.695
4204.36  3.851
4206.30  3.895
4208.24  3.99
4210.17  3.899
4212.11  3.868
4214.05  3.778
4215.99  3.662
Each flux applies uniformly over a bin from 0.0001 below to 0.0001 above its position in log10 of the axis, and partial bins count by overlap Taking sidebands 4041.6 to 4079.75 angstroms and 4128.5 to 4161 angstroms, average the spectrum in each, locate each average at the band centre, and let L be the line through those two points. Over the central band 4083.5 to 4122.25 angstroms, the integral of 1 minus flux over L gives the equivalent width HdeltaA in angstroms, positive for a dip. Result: 7.98 angstroms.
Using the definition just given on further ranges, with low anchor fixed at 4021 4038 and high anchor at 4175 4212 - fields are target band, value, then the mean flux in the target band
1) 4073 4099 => 3.1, 3.4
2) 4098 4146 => 6.9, 3.29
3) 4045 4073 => -0.1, 3.89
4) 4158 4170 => 0.3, 3.72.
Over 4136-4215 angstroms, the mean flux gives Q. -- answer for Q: 3.78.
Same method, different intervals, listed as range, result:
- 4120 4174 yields 3.75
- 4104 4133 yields 3.4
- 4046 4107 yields 3.45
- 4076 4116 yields 3.07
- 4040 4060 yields 3.89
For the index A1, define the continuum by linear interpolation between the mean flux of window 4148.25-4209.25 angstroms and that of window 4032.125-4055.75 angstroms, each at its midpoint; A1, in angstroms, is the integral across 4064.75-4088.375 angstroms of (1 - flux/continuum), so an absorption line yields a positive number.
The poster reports 0.6 angstroms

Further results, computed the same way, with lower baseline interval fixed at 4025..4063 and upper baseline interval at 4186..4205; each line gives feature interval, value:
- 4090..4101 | 3.15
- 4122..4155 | 0.35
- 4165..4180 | -0.16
